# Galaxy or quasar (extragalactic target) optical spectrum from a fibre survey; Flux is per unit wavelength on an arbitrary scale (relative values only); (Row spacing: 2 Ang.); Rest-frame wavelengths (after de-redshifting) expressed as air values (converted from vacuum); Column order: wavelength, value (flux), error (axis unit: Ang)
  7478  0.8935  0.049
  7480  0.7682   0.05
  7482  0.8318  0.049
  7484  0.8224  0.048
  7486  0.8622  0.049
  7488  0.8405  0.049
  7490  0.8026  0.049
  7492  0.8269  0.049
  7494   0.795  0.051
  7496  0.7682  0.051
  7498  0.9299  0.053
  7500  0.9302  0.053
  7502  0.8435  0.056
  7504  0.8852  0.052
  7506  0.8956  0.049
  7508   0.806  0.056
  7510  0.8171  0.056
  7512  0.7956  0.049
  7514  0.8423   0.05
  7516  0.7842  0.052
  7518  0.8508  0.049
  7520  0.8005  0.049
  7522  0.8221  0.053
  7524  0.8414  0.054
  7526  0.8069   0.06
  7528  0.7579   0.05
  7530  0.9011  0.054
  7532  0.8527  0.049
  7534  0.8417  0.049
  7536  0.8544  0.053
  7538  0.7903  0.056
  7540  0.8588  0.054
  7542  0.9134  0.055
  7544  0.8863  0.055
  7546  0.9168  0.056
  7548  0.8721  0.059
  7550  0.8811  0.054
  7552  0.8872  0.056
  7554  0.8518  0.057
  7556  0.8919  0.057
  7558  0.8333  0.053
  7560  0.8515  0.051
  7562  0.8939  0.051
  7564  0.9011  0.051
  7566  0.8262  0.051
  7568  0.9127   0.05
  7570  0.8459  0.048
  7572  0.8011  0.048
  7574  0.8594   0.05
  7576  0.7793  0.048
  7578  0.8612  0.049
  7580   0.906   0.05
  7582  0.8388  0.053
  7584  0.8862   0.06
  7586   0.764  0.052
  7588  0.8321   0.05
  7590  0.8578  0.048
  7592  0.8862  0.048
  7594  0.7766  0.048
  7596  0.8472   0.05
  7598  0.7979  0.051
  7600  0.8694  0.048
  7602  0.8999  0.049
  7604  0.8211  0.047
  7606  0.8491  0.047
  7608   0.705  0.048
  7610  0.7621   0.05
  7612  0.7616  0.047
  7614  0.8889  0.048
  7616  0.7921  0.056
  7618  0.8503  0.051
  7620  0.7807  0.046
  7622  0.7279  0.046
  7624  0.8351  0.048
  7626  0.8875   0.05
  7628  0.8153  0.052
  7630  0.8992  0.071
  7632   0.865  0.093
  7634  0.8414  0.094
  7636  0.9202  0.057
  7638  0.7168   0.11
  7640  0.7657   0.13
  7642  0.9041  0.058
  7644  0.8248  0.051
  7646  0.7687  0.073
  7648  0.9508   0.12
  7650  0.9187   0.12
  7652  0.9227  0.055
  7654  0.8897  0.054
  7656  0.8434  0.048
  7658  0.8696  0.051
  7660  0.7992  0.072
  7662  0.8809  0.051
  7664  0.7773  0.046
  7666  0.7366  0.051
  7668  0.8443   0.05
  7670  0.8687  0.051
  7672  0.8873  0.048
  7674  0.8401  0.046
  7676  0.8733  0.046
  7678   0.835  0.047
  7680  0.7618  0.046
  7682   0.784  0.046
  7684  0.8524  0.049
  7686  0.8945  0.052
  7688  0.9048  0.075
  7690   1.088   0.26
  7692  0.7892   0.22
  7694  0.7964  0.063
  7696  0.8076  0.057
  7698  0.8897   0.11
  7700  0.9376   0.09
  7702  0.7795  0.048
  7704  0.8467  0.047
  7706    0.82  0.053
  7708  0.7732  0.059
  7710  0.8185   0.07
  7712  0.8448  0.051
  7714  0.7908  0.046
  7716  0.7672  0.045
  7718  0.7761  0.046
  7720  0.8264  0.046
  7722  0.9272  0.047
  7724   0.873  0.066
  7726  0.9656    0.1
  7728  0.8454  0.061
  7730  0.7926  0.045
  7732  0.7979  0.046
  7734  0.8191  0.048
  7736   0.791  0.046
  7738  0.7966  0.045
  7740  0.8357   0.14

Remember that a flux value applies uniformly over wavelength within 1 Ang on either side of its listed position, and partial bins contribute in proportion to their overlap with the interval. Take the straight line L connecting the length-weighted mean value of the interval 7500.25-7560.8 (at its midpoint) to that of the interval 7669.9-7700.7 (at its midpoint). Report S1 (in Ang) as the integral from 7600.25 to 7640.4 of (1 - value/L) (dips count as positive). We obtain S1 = 1.7 Ang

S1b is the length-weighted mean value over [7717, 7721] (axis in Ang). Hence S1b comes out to 0.801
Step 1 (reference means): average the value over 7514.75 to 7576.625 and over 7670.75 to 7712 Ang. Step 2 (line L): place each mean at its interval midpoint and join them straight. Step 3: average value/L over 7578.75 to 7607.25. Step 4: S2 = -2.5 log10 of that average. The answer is 0.01 mag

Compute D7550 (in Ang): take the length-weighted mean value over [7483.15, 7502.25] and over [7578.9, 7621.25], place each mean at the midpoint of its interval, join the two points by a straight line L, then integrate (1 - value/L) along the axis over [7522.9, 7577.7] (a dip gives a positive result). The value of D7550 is -1.4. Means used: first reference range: 0.842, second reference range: 0.827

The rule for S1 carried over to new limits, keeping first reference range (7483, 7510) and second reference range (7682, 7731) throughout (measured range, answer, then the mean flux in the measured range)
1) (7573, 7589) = 0.12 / 0.841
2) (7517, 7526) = 0.21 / 0.826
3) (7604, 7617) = 0.80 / 0.795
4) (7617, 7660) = 0.08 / 0.846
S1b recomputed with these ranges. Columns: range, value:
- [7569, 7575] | 0.835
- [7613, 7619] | 0.844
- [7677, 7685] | 0.808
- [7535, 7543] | 0.854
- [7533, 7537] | 0.848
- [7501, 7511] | 0.849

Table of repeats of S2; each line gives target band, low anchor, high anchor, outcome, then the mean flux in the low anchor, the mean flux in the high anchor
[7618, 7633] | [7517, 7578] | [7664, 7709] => 0.02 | 0.853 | 0.844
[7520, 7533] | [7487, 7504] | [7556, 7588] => 0.03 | 0.845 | 0.851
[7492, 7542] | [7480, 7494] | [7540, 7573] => 0.01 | 0.824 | 0.872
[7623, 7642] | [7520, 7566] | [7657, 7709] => 0.01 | 0.857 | 0.844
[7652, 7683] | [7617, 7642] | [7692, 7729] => 0.00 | 0.829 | 0.837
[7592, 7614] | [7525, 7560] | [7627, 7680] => 0.05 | 0.858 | 0.847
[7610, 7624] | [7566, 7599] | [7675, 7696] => 0.06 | 0.84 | 0.856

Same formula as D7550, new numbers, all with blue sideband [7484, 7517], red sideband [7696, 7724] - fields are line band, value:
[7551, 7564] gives -0.5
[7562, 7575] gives -0.4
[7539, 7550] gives -0.7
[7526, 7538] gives 0.0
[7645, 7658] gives -0.7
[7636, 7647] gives 0.3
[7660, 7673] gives 0.0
